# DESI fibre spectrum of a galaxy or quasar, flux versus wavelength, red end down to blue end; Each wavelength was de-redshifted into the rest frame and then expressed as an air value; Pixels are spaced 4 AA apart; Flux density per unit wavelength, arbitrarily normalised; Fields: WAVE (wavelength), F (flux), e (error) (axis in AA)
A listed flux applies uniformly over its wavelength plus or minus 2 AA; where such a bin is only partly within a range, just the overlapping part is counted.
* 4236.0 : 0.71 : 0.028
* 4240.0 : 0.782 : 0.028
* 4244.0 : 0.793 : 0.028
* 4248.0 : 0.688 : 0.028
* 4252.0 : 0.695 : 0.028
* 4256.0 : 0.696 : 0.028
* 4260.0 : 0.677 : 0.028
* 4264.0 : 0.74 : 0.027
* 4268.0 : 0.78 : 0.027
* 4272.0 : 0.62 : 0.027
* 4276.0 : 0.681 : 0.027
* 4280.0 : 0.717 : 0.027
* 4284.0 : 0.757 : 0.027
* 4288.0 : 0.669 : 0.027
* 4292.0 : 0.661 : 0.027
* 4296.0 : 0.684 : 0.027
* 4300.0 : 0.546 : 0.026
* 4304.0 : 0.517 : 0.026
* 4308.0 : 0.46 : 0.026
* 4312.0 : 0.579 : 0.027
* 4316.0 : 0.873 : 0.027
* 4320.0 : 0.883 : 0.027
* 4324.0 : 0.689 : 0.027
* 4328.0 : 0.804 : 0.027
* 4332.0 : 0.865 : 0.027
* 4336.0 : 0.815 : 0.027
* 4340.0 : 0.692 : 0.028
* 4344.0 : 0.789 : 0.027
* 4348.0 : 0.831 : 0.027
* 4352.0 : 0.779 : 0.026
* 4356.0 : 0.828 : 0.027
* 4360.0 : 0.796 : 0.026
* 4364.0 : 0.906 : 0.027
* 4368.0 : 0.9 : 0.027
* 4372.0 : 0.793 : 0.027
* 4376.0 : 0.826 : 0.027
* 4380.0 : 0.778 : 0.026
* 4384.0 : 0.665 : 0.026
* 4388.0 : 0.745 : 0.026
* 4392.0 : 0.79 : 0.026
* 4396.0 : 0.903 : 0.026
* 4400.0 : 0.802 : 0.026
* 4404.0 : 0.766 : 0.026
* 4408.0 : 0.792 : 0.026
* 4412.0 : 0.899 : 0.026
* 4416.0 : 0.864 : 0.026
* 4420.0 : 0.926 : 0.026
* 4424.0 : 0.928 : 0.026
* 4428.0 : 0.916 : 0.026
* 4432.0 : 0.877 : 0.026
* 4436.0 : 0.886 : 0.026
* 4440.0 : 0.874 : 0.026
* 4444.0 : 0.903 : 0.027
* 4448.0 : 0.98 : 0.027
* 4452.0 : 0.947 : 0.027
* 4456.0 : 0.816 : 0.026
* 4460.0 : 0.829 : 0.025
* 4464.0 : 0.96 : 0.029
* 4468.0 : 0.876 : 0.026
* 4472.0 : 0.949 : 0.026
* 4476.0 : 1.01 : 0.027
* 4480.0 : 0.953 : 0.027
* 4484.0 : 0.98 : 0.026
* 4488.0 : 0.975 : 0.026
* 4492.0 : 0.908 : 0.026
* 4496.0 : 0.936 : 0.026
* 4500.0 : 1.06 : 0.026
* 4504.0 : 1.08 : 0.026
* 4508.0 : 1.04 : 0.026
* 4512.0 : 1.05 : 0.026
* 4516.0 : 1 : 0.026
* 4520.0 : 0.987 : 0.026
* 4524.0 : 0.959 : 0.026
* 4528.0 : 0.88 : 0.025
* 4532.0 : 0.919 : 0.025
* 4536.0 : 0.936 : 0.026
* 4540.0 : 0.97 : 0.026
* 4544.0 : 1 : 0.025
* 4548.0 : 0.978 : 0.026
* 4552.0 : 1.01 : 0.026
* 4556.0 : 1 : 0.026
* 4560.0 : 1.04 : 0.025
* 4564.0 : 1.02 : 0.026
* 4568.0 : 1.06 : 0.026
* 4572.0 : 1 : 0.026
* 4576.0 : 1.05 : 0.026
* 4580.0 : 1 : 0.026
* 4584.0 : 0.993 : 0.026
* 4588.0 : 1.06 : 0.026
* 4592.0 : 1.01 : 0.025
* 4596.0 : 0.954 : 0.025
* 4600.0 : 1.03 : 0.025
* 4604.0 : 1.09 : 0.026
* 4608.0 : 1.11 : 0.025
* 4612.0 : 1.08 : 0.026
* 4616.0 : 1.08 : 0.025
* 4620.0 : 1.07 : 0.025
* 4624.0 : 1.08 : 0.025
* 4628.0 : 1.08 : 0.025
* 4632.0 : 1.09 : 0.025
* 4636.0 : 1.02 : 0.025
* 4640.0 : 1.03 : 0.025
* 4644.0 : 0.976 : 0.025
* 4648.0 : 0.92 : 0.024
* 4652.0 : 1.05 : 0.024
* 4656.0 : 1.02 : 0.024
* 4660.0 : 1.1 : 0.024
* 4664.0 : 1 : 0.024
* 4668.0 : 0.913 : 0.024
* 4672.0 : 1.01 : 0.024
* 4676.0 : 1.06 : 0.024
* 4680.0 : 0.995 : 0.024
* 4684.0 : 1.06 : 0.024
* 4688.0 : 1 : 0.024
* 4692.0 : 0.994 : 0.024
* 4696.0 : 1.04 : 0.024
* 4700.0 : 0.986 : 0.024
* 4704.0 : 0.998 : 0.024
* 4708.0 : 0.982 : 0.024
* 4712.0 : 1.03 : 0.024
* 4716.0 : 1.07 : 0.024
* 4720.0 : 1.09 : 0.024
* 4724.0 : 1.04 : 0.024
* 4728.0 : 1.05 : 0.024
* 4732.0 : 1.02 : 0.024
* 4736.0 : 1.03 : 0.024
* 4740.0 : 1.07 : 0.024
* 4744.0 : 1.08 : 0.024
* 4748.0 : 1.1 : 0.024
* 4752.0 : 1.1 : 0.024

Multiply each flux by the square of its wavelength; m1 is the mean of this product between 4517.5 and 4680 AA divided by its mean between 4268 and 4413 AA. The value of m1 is 1.5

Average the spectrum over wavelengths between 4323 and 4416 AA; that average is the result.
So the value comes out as 0.805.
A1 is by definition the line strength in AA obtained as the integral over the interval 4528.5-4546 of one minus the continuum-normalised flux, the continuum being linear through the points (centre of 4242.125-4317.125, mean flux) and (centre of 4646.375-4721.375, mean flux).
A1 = -1.1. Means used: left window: 0.673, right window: 1.02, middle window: 0.95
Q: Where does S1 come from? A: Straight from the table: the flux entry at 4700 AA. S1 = 0.986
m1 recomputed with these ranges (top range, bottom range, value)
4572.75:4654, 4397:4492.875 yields 1.24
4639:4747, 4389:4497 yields 1.27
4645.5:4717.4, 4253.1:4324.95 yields 1.77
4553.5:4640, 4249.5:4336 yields 1.71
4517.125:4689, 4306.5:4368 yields 1.47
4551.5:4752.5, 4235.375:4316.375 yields 1.81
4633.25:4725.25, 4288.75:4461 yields 1.45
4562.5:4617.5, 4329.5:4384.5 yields 1.43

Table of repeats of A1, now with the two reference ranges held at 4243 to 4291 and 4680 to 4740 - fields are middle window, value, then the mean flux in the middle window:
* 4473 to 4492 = -2.36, 0.97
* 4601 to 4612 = -1.58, 1.09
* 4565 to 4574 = -1.00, 1.03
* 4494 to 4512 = -3.14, 1.03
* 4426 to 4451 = -2.30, 0.908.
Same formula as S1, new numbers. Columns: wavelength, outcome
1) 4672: 1.01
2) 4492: 0.908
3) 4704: 0.998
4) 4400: 0.802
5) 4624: 1.08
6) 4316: 0.873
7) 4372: 0.793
